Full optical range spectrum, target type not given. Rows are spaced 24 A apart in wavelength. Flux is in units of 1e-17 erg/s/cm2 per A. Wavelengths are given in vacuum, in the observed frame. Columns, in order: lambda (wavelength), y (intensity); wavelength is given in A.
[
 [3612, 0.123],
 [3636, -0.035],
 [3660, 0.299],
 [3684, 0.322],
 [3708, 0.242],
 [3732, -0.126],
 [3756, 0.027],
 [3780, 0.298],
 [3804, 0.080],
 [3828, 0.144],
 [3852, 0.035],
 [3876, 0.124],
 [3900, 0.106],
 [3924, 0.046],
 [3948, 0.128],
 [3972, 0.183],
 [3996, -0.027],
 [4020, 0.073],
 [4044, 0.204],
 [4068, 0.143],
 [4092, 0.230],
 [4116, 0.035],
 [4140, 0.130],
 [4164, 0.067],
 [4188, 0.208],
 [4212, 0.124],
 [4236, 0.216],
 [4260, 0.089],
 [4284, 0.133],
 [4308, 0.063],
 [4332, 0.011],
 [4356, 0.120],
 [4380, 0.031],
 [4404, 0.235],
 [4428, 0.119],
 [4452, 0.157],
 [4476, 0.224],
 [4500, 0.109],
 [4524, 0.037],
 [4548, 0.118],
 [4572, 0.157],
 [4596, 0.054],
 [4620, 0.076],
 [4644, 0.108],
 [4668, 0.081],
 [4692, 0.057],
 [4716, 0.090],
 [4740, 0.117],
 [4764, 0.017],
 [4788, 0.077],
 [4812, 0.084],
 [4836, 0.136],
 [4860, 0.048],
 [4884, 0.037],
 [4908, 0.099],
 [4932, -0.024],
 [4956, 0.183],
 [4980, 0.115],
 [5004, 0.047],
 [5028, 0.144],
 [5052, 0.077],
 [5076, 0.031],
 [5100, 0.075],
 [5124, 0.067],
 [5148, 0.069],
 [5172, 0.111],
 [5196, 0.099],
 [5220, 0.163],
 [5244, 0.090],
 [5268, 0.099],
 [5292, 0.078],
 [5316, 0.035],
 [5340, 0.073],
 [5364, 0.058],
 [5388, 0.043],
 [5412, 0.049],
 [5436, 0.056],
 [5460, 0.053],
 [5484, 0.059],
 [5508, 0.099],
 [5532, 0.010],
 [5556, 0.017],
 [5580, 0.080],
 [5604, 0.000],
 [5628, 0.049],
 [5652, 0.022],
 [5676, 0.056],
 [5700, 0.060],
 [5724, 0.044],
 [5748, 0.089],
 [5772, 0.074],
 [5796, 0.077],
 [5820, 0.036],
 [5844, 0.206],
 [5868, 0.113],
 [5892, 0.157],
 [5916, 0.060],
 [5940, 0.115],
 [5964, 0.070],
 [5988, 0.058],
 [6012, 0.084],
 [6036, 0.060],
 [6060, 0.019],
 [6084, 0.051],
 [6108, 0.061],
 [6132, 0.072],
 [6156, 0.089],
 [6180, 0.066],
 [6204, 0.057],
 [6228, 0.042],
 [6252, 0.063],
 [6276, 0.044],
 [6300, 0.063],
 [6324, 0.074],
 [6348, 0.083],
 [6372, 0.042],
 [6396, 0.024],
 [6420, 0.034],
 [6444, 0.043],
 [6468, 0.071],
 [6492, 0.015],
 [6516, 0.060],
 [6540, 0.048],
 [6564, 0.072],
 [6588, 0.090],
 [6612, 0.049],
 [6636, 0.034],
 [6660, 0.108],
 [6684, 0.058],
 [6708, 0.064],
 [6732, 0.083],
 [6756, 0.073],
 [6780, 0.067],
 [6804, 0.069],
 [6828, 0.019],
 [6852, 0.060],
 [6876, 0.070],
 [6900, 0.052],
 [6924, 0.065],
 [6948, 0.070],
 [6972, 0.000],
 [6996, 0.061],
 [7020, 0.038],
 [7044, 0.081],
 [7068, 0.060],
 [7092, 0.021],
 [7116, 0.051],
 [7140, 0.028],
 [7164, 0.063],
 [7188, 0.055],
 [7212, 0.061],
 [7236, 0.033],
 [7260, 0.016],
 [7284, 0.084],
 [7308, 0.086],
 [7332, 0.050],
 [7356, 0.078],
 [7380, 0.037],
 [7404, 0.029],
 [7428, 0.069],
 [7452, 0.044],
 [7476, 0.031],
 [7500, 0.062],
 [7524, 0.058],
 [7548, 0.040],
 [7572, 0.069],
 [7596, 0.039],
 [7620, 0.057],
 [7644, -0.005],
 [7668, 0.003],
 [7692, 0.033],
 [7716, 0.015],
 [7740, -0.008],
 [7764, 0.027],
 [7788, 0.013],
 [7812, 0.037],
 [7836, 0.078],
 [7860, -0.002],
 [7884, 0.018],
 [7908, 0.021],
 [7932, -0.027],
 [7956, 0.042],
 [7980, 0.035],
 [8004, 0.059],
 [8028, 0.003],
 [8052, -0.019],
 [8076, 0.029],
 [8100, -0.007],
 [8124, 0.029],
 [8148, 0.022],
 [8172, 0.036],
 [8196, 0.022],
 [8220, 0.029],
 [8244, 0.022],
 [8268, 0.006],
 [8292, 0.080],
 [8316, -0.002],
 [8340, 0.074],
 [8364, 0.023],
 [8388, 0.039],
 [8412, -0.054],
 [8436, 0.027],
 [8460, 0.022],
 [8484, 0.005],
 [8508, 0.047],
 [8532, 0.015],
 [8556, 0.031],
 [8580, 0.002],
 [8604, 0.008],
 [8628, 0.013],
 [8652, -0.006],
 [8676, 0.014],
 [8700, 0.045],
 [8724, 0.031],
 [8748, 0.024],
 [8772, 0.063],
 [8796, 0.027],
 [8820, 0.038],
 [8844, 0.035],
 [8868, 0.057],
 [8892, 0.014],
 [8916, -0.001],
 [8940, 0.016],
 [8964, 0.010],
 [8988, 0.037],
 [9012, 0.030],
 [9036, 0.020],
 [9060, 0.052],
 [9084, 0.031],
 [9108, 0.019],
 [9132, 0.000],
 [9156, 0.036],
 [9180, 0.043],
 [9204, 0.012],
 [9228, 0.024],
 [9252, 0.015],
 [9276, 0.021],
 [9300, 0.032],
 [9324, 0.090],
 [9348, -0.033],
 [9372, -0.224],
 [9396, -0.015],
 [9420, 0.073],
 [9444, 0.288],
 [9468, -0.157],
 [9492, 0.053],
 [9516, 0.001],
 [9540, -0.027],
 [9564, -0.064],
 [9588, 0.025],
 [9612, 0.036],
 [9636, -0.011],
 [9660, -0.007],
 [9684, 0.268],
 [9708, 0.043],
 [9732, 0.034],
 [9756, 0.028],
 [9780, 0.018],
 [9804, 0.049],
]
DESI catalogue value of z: 1.60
